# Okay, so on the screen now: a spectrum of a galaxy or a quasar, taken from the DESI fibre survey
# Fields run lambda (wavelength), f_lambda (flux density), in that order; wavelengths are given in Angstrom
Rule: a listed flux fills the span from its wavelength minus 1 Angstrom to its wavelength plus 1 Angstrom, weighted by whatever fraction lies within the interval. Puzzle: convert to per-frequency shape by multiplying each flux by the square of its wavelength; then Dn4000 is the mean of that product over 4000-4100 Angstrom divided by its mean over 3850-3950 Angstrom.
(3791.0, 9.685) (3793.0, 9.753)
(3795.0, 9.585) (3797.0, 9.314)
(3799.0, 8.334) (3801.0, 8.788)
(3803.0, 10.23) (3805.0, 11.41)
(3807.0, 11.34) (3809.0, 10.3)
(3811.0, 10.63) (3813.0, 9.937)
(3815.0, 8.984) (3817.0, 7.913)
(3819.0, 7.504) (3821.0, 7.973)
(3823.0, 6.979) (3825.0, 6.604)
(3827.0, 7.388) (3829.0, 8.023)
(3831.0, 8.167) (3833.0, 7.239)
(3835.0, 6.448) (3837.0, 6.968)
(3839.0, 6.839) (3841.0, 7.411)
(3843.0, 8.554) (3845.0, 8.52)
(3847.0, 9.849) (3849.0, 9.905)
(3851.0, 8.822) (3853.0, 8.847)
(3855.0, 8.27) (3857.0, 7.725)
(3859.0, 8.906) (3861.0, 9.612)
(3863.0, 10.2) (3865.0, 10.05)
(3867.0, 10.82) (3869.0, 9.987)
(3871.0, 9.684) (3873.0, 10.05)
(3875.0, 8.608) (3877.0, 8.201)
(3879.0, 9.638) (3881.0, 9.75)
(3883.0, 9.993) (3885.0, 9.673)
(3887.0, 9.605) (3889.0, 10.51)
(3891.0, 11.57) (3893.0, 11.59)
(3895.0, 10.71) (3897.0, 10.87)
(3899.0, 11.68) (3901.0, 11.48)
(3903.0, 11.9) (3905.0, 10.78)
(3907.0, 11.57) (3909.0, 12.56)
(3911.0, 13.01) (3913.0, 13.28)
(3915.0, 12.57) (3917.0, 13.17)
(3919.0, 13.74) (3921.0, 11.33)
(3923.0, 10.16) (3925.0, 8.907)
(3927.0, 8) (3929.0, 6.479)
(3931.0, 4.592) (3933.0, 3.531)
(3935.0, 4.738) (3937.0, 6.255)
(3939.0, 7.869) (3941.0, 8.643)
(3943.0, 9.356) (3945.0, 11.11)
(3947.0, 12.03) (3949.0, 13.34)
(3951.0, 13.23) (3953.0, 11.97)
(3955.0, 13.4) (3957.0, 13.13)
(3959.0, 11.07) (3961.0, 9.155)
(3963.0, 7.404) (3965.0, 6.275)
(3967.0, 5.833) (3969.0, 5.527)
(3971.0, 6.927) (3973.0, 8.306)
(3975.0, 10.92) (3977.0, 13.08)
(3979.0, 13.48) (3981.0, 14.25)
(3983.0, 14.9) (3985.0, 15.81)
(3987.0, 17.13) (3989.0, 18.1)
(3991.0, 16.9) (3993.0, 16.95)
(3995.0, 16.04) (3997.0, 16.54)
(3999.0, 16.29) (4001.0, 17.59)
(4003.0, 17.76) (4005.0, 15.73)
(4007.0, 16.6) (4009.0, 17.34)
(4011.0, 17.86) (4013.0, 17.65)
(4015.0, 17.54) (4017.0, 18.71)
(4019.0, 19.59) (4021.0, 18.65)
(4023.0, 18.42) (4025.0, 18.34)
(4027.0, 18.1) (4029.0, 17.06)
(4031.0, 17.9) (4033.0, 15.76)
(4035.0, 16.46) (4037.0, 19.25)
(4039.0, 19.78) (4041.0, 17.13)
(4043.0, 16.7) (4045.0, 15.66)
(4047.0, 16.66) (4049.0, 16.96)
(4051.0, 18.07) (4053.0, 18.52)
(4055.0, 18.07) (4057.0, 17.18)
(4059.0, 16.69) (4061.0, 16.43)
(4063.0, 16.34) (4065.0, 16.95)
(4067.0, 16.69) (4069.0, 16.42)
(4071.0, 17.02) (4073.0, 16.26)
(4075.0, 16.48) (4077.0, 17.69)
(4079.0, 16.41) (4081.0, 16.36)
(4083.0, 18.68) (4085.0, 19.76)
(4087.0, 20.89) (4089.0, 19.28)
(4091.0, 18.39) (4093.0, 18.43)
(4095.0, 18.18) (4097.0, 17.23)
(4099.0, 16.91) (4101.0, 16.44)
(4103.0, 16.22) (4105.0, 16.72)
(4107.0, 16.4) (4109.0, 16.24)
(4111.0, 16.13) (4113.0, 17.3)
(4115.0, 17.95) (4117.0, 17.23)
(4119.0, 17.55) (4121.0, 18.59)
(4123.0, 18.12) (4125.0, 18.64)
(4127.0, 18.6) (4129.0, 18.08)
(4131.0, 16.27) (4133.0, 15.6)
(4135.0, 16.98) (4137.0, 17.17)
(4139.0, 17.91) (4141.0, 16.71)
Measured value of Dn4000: 1.9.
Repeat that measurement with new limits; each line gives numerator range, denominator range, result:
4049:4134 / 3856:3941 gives 1.94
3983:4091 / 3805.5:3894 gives 2.12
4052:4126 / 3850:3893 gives 2.03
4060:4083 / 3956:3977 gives 2.03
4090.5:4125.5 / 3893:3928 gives 1.66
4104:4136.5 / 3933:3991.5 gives 1.72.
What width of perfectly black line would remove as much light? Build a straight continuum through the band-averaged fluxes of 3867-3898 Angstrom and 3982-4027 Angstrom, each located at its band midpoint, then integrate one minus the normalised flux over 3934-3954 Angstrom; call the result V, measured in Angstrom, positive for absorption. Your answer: 5.72 Angstrom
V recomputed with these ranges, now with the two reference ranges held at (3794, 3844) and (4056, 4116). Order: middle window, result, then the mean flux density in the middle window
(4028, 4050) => -2.1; 17.2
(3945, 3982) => 7.5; 10.5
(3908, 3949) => 8.1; 9.66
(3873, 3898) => 1.5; 10.1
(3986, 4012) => -4.6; 17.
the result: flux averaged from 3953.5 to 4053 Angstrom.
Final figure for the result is 15.2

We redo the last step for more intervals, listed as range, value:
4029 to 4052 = 17.3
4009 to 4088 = 17.6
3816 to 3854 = 7.89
